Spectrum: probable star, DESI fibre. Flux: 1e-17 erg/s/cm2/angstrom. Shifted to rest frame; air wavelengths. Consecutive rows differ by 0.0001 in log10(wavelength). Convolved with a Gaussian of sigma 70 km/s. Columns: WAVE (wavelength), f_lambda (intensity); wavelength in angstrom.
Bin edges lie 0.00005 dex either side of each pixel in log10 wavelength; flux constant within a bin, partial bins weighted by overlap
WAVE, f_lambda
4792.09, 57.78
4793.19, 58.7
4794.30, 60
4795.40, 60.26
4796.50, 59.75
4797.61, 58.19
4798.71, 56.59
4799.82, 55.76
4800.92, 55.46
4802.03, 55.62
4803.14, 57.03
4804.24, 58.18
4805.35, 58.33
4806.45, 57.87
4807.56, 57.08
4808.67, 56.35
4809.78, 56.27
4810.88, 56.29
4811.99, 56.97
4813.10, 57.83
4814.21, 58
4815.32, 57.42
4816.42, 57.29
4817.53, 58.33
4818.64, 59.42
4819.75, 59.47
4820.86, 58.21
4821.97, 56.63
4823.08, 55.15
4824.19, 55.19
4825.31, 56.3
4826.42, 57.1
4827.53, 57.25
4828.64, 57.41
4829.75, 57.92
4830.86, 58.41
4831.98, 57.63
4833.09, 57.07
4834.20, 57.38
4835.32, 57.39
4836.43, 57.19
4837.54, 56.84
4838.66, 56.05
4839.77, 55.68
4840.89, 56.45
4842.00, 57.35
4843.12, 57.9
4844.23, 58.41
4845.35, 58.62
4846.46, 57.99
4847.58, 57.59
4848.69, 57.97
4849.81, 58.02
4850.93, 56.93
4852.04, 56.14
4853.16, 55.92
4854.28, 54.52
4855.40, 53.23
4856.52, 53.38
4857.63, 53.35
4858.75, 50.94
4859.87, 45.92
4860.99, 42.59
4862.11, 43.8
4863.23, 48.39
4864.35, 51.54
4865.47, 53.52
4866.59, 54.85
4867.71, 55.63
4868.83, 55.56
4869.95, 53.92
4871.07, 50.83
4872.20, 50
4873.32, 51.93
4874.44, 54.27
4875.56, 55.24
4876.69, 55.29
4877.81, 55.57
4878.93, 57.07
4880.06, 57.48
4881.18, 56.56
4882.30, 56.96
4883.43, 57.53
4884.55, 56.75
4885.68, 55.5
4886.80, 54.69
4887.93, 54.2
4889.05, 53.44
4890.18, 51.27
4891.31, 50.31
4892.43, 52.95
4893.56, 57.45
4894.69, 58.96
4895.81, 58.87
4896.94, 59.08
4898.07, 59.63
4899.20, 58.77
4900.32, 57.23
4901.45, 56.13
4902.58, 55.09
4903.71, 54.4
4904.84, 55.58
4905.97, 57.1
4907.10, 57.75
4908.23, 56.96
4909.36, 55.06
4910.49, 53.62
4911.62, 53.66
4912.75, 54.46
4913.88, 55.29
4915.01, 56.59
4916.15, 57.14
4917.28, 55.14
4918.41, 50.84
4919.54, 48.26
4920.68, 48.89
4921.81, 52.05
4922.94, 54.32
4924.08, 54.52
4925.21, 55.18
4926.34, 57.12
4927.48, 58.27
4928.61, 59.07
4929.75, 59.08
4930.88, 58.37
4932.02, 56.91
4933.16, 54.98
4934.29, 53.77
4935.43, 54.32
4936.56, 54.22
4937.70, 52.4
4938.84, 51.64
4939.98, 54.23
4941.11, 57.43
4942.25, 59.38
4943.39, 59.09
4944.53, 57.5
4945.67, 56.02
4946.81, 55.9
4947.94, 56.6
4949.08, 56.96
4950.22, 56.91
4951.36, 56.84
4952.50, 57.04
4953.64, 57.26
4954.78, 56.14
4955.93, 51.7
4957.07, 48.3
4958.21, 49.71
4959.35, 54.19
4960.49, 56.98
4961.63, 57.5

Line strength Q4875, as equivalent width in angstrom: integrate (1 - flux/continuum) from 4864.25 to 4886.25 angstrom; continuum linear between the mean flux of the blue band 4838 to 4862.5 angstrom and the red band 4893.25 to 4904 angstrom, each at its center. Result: 0.5 angstrom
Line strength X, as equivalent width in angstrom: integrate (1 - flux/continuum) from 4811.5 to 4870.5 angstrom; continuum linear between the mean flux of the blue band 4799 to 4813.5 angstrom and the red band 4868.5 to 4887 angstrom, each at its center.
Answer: 0.32 angstrom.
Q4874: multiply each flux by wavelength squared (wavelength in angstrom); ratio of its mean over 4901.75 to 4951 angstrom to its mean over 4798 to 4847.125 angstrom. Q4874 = 1.01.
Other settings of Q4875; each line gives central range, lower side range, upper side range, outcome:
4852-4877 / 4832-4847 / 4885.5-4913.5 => 2.0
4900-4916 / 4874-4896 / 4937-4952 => 0.0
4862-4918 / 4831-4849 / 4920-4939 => 1.0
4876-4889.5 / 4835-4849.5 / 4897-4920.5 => 0.1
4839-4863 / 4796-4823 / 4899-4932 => 1.0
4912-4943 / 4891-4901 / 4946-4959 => 0.5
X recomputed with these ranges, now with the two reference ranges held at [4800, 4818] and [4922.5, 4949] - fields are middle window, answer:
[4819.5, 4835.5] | -0.06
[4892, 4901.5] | -0.23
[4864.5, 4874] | 0.58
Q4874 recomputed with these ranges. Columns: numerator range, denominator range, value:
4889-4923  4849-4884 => 1.05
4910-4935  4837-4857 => 1.00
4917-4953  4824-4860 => 1.02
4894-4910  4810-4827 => 1.03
